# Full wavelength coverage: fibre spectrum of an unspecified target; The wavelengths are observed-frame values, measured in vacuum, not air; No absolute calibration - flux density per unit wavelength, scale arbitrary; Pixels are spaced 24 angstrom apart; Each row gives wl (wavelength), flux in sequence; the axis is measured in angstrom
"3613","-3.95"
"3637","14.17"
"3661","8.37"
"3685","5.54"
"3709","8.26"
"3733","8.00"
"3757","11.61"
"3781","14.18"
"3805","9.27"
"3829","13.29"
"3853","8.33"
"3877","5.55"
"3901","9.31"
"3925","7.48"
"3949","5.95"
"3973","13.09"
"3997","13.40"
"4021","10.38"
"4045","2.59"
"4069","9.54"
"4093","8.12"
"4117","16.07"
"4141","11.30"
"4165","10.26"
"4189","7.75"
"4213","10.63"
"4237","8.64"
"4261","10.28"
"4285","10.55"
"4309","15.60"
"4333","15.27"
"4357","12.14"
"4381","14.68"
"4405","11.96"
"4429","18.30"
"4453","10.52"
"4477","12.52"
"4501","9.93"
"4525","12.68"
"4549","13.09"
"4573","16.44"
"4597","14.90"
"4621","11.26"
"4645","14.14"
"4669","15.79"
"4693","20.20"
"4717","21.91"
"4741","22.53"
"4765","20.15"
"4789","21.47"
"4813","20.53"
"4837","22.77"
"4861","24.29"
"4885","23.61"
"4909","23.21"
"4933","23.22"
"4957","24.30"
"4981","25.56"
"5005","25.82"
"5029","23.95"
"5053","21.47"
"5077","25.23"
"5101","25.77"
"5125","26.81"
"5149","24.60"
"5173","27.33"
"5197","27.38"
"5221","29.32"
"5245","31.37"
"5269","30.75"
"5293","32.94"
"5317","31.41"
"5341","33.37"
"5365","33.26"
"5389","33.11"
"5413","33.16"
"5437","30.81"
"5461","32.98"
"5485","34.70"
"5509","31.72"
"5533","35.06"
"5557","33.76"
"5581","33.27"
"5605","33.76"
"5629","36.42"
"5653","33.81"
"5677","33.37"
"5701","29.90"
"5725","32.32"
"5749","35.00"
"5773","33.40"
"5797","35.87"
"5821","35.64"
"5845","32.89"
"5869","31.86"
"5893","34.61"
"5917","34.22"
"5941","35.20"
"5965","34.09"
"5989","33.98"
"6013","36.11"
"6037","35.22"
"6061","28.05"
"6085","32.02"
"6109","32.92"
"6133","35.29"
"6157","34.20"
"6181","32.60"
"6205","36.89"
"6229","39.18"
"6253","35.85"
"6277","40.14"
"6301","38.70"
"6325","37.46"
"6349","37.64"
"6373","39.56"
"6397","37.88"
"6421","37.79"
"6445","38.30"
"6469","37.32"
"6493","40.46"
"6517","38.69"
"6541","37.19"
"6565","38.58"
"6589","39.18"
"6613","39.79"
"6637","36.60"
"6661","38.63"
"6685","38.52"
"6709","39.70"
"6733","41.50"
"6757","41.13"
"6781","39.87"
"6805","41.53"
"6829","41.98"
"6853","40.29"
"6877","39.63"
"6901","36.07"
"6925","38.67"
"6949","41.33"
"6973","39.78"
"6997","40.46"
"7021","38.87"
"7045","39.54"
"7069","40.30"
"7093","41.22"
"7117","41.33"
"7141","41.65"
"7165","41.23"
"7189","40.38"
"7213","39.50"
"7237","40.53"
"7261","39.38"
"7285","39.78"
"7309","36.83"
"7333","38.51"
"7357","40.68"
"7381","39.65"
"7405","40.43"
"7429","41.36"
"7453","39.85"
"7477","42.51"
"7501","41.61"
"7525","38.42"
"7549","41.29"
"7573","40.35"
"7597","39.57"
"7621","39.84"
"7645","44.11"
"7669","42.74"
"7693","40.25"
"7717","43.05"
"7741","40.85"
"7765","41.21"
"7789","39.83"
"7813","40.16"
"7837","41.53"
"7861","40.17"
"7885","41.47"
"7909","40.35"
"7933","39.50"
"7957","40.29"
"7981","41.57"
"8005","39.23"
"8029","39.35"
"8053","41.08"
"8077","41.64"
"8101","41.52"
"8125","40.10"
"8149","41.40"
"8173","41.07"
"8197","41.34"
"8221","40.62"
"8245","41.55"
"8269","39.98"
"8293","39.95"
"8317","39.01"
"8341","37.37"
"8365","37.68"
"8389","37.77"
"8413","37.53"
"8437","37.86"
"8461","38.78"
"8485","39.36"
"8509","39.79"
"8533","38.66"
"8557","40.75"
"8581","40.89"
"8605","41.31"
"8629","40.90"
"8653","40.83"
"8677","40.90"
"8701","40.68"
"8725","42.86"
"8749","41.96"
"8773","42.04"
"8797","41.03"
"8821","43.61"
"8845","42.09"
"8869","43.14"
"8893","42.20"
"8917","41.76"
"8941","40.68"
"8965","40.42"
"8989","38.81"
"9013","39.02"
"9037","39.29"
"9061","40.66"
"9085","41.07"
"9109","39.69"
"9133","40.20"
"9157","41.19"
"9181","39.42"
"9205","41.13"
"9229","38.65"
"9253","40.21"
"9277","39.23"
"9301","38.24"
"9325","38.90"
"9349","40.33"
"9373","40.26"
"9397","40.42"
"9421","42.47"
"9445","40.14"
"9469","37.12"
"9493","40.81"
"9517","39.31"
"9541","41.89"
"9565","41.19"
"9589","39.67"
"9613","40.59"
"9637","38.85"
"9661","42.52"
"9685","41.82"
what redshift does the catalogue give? 0.17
